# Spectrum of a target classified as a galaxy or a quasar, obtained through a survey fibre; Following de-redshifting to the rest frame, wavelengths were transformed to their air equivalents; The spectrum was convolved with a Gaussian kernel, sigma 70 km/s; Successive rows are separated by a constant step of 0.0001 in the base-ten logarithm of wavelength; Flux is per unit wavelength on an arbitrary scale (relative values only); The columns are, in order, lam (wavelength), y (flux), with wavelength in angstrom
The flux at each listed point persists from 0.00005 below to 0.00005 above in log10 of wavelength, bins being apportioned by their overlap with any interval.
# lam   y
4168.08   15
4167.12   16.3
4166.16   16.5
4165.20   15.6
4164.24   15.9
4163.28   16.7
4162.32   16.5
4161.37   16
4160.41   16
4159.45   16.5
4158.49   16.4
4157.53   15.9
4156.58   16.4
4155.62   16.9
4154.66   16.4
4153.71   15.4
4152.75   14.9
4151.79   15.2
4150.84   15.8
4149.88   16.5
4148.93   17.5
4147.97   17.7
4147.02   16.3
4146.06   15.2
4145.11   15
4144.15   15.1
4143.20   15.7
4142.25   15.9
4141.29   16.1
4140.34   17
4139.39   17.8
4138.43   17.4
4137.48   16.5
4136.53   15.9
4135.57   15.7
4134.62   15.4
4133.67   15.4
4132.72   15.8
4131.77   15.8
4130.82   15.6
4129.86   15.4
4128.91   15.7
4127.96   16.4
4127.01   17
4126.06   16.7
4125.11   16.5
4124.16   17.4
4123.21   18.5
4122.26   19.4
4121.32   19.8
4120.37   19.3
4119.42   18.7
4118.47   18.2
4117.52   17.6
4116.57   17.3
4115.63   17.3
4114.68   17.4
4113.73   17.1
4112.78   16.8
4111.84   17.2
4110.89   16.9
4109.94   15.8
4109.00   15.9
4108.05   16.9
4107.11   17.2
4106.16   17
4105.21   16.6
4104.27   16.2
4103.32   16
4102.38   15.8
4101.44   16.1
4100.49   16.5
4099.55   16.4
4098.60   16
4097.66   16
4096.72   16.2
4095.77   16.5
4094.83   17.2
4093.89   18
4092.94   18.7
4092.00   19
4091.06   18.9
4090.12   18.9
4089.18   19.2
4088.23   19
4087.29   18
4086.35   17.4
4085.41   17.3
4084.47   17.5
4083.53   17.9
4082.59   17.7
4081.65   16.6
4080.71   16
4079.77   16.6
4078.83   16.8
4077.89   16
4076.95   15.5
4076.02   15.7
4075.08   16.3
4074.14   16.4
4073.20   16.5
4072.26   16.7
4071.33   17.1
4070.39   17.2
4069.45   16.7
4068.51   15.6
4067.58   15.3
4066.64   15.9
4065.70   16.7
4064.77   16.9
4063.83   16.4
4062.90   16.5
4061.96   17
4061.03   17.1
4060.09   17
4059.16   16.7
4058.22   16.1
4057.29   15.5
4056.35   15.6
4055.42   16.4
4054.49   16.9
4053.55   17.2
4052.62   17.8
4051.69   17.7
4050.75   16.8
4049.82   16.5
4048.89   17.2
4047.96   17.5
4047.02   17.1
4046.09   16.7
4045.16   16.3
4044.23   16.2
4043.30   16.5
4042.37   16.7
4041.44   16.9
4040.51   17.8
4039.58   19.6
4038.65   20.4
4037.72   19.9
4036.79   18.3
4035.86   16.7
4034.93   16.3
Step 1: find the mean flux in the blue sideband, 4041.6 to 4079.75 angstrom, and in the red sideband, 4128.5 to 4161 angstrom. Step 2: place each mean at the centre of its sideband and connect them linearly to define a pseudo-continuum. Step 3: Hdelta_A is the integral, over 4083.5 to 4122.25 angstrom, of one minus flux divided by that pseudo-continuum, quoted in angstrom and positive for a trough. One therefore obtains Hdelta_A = -2.5 angstrom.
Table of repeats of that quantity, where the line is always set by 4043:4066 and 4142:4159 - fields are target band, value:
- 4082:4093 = -1.18 angstrom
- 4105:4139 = -1.47 angstrom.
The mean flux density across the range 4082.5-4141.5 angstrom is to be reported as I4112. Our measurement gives 17.1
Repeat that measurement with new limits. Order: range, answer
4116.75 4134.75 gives 17.1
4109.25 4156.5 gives 16.7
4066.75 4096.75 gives 17.1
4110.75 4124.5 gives 18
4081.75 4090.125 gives 18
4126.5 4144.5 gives 16.1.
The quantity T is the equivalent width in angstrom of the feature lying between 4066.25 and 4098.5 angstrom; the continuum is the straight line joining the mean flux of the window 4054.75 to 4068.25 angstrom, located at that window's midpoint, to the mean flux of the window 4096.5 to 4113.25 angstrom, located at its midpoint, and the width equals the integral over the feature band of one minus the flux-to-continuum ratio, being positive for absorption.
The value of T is -1.30 angstrom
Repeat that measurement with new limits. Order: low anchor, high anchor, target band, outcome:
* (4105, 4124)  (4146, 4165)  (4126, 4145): 0.89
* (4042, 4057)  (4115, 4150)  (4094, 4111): 0.37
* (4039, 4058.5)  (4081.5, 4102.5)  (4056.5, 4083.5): 1.16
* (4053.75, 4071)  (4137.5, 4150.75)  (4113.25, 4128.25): -1.29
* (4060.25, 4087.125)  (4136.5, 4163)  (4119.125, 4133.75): -0.68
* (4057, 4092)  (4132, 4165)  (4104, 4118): -0.30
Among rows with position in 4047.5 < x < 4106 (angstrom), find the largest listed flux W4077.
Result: 19.2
